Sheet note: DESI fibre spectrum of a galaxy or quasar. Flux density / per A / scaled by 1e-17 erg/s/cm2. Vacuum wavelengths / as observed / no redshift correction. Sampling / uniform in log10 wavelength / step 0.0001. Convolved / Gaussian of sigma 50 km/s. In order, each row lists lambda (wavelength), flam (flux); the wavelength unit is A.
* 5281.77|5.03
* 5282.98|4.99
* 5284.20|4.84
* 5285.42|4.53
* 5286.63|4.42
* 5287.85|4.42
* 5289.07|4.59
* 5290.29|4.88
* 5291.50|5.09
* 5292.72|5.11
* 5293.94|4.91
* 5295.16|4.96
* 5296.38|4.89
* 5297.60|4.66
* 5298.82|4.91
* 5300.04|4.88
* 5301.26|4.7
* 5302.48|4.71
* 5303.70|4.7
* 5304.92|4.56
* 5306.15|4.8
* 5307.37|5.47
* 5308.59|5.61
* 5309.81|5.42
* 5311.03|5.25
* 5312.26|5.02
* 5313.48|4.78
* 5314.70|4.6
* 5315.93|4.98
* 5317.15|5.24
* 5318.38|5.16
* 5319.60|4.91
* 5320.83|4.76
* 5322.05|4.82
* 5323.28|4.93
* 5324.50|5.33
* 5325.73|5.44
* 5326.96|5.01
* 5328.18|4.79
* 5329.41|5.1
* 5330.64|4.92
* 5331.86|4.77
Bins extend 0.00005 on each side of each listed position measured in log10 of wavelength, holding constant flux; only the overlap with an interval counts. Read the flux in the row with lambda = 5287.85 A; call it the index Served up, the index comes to 4.42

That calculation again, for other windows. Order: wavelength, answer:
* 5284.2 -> 4.84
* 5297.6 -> 4.66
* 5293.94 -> 4.91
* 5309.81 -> 5.42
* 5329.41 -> 5.1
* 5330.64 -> 4.92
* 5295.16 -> 4.96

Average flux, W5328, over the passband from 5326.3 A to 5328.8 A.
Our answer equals 4.91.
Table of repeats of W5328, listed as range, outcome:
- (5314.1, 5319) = 4.99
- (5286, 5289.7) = 4.48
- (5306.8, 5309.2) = 5.55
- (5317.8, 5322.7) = 4.91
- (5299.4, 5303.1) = 4.77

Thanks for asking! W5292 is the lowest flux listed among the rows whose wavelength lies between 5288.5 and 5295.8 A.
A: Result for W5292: 4.59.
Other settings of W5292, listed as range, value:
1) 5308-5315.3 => 4.6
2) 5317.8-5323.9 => 4.76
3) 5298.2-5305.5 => 4.56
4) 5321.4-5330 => 4.79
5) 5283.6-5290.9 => 4.42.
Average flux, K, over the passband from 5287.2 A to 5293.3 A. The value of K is 4.81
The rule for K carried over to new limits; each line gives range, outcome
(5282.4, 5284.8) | 4.91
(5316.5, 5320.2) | 5.11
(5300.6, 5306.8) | 4.7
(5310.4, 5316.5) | 4.92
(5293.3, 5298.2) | 4.85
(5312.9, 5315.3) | 4.7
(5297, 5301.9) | 4.79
